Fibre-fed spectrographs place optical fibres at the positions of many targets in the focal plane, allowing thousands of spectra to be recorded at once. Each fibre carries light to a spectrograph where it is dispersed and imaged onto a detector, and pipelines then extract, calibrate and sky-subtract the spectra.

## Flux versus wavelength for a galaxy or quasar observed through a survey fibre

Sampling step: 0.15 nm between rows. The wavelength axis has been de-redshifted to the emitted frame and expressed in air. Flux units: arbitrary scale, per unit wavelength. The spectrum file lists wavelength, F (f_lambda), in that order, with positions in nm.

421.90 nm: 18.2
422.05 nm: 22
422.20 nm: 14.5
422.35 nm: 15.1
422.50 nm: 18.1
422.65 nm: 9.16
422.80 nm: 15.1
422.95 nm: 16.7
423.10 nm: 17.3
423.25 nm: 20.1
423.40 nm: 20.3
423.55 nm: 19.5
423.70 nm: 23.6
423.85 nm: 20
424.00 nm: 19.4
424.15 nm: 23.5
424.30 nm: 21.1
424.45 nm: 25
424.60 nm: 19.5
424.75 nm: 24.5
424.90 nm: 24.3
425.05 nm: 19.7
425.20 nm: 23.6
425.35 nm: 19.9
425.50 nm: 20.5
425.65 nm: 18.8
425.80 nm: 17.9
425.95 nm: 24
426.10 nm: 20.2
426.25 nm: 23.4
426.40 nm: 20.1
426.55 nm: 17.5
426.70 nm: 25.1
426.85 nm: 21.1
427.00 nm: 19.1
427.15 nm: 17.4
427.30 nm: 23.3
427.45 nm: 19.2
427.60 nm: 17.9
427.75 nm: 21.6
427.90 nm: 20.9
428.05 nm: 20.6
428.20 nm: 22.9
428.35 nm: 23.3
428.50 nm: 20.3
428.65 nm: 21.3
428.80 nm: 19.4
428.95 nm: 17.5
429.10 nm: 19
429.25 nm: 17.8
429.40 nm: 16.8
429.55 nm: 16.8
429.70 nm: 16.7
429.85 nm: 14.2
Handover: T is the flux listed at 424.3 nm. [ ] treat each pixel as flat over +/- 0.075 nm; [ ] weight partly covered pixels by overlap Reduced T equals 21.1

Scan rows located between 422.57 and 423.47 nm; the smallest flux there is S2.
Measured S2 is 9.16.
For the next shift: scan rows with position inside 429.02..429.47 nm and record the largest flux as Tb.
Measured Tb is 19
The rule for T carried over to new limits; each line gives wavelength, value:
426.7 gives 25.1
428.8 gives 19.4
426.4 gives 20.1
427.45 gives 19.2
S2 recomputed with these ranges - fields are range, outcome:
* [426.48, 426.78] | 17.5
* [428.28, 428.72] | 20.3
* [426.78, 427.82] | 17.4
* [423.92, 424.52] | 19.4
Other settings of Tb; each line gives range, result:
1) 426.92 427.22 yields 19.1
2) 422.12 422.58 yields 18.1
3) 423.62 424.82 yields 25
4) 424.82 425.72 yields 24.3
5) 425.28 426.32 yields 24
